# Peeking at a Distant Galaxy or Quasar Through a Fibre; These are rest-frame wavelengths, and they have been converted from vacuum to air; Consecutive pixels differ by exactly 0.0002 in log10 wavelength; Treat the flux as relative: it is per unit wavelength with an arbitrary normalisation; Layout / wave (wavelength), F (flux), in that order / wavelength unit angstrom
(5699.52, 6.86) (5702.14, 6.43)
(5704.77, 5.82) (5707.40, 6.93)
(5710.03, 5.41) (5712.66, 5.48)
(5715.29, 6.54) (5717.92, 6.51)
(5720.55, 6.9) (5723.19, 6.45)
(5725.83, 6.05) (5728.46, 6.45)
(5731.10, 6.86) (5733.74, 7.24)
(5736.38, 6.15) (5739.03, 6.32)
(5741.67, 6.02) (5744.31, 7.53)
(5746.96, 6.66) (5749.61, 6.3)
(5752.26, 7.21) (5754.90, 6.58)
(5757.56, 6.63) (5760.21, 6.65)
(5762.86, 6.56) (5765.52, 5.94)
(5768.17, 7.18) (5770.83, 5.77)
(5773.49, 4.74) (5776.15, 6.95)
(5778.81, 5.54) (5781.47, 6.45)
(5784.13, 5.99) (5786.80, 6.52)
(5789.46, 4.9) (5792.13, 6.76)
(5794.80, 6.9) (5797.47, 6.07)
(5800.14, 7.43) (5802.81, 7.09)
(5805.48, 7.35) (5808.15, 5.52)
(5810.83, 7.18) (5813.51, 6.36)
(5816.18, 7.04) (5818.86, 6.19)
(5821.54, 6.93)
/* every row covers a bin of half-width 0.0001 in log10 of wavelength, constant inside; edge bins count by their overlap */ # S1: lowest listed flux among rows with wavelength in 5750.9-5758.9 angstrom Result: 6.58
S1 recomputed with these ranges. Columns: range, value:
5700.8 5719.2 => 5.41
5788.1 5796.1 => 4.9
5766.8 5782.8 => 4.74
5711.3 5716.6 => 5.48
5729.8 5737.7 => 6.15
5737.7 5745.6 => 6.02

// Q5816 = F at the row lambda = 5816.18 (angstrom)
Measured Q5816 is 7.04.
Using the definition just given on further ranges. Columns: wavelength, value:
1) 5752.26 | 7.21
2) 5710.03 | 5.41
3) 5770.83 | 5.77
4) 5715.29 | 6.54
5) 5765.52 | 5.94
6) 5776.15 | 6.95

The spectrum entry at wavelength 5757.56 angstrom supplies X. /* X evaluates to 6.63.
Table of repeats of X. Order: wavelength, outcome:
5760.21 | 6.65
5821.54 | 6.93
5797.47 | 6.07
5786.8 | 6.52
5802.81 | 7.09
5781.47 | 6.45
